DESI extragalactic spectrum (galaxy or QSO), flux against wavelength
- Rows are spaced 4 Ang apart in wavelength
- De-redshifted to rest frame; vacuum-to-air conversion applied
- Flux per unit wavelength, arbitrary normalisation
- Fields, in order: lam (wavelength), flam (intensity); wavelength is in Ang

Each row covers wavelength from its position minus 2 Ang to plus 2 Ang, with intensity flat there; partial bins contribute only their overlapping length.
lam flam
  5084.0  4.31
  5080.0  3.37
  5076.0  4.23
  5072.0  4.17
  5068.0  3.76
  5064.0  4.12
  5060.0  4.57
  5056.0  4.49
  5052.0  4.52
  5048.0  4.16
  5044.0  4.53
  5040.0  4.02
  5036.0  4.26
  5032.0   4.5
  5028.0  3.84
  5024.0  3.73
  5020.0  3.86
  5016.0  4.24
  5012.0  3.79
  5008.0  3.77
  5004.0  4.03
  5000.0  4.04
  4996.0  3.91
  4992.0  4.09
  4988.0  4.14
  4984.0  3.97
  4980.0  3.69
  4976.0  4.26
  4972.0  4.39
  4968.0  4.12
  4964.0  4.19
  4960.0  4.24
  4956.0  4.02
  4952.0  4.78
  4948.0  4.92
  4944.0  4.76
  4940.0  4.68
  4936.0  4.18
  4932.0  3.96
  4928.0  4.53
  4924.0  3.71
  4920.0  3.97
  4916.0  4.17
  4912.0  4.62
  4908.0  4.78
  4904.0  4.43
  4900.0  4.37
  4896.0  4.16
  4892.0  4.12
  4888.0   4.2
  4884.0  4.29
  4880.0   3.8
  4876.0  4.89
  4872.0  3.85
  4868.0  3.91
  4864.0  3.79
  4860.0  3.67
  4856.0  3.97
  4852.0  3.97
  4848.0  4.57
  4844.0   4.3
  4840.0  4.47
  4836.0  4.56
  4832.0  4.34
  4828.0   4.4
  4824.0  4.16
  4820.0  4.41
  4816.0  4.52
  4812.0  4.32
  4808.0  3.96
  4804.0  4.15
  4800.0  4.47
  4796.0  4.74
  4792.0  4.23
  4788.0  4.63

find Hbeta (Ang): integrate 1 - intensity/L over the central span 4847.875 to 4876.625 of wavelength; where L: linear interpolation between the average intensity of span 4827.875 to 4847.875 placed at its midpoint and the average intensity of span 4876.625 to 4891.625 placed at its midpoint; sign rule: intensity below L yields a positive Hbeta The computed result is 1.9 Ang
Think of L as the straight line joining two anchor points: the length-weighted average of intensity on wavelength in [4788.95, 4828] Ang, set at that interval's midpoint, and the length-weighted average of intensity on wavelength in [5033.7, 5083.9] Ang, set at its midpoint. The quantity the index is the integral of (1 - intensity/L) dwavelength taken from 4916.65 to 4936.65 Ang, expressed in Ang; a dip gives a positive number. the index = 0.94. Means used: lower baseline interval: 4.34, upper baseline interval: 4.19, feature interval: 4.07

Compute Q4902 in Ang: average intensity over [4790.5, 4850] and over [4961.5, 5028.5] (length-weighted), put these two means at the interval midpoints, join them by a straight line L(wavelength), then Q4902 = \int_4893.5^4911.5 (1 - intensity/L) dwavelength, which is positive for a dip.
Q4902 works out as -1.0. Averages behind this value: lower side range 4.37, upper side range 4.01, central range 4.44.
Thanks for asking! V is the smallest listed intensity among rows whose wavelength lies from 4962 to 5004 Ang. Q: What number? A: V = 3.69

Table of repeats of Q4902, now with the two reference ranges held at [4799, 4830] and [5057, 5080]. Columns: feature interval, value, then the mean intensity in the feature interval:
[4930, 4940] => 0.0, 4.19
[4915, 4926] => 0.8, 3.93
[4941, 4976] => -1.9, 4.43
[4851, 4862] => 1.0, 3.86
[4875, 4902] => 0.0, 4.24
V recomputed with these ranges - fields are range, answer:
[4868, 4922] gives 3.8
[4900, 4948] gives 3.71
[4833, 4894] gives 3.67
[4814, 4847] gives 4.16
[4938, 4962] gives 4.02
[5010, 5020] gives 3.79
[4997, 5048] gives 3.73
